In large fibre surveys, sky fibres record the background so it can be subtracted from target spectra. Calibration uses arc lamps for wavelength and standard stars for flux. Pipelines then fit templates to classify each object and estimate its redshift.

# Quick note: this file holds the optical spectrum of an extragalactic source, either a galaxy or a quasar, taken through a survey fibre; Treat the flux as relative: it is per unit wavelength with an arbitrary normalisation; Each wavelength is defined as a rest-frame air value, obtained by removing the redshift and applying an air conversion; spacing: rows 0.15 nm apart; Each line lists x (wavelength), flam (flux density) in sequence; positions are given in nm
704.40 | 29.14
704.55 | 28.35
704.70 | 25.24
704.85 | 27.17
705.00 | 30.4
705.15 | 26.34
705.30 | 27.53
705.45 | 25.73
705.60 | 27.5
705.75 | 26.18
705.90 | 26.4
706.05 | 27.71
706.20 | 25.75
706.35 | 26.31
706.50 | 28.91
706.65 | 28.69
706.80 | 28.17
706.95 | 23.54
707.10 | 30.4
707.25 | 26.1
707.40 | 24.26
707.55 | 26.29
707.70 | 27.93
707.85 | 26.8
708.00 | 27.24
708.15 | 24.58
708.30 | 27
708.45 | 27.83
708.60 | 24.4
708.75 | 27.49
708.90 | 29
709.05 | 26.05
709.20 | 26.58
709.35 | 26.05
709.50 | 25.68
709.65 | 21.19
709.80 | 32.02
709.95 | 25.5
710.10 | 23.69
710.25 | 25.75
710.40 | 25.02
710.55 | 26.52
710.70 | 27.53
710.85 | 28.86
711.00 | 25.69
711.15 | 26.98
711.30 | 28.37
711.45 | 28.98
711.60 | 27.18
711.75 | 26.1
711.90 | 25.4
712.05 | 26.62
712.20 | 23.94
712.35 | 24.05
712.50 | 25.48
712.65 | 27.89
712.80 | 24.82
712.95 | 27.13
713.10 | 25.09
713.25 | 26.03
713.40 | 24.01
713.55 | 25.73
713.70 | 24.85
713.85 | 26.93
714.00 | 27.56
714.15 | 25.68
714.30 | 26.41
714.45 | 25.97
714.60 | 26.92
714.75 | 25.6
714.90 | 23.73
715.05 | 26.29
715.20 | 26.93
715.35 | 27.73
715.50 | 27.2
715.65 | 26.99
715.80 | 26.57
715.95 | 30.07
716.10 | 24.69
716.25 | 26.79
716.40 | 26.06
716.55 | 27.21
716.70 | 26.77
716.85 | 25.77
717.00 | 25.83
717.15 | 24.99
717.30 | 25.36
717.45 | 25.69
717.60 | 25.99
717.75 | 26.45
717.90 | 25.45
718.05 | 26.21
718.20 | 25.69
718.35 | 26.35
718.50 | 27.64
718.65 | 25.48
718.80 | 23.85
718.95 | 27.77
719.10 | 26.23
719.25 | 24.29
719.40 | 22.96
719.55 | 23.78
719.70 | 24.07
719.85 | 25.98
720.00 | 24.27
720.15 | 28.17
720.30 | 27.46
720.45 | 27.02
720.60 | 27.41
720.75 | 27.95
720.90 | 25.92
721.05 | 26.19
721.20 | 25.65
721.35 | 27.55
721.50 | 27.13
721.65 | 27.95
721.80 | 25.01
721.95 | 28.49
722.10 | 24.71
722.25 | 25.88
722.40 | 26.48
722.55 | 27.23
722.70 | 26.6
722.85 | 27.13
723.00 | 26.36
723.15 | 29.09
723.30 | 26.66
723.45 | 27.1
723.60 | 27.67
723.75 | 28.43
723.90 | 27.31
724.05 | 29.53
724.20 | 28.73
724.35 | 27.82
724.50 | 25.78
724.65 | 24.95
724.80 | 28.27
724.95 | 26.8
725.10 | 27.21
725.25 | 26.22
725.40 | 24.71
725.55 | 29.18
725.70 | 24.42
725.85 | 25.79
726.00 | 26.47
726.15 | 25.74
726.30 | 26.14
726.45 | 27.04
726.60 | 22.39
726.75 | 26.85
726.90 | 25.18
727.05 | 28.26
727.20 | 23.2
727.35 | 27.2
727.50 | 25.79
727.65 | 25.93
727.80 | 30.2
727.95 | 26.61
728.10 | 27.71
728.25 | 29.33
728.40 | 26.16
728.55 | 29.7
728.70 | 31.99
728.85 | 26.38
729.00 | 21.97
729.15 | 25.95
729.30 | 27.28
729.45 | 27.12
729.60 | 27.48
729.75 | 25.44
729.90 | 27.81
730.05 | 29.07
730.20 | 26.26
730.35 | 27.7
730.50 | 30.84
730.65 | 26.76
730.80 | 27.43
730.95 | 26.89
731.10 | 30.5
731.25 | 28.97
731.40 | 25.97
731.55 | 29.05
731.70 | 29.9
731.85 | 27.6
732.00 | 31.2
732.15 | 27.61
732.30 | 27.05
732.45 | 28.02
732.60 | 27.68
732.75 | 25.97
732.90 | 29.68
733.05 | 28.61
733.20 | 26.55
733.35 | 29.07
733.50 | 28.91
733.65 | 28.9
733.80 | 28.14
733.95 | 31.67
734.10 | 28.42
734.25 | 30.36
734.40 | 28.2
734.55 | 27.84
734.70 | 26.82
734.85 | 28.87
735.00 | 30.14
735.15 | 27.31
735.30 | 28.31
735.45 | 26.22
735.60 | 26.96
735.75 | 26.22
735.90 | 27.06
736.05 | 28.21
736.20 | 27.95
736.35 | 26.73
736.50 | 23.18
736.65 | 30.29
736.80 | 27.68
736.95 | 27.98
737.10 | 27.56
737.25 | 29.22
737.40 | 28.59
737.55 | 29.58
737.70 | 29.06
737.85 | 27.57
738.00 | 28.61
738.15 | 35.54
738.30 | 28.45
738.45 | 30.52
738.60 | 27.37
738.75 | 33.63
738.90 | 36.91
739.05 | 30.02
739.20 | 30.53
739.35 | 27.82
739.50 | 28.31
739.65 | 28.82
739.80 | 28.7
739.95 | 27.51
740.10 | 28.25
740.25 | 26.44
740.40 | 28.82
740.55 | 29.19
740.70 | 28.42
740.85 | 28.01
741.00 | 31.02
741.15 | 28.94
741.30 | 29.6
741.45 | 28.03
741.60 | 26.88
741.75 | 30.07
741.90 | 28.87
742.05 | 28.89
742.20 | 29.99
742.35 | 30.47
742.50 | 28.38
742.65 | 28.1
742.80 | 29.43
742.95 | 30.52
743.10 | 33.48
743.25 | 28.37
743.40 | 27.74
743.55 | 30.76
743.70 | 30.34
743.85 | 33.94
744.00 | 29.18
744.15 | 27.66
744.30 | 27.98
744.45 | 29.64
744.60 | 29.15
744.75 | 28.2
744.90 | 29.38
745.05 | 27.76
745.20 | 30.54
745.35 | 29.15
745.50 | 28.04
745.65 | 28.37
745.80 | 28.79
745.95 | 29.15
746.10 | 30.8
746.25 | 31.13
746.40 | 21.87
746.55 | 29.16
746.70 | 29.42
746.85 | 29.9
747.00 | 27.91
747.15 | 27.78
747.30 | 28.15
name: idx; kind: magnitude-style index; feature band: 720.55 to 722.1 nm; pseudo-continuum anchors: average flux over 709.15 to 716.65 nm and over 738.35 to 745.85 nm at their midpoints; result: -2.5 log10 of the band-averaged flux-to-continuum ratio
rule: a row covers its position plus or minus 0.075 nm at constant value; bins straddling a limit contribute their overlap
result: 0.01 mag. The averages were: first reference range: 26.3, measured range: 26.8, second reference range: 29.3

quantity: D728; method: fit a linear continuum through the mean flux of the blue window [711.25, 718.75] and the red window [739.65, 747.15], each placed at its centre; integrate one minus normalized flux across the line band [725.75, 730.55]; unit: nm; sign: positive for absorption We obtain 0.11 nm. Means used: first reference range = 26.2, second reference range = 29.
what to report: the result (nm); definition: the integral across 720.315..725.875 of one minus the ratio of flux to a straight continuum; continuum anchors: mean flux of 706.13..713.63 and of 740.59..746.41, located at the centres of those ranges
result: 0.12 nm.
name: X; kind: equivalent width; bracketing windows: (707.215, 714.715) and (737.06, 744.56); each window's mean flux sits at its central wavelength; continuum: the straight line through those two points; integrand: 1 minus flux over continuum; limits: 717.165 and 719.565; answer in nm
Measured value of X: 0.128 nm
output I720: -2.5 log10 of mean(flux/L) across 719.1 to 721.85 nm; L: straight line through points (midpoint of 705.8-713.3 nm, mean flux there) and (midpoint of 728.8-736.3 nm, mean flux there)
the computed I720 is 0.045 mag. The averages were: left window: 26.5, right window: 27.9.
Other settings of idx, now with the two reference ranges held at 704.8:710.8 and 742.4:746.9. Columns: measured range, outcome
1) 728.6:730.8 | 0.03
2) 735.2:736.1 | 0.06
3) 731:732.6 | -0.01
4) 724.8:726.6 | 0.07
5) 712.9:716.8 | 0.03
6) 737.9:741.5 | -0.03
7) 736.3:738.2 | 0.01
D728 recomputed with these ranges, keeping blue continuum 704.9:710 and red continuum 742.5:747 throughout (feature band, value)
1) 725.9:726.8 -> 0.073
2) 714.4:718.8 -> 0.185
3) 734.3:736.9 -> 0.096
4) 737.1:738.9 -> -0.079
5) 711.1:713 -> 0.053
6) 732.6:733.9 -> 0.009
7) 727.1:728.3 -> 0.049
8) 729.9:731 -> 0.016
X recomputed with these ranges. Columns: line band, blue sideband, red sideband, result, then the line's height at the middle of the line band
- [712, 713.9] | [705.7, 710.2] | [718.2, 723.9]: 0.07 nm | 26.5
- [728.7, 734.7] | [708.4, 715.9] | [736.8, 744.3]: 0.09 nm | 28.4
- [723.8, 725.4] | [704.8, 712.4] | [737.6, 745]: 0.05 nm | 28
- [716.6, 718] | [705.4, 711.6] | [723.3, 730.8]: 0.05 nm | 26.8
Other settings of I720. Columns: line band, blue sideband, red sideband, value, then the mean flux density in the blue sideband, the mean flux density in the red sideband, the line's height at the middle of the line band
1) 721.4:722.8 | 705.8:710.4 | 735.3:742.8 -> 0.04 mag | 26.5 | 28.8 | 27.6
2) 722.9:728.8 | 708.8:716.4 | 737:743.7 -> 0.03 mag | 26.3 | 29.4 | 27.8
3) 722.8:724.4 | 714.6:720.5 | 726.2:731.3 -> -0.05 mag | 26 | 27.1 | 26.6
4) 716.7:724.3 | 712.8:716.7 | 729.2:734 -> 0.02 mag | 26.3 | 28.1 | 26.9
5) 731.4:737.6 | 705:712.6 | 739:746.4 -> 0.01 mag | 26.6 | 29.1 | 28.5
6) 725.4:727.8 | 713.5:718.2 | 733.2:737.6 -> 0.05 mag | 26.3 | 28.1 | 27.3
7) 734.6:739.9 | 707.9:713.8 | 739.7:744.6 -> 0.00 mag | 26.2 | 29.2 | 28.7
